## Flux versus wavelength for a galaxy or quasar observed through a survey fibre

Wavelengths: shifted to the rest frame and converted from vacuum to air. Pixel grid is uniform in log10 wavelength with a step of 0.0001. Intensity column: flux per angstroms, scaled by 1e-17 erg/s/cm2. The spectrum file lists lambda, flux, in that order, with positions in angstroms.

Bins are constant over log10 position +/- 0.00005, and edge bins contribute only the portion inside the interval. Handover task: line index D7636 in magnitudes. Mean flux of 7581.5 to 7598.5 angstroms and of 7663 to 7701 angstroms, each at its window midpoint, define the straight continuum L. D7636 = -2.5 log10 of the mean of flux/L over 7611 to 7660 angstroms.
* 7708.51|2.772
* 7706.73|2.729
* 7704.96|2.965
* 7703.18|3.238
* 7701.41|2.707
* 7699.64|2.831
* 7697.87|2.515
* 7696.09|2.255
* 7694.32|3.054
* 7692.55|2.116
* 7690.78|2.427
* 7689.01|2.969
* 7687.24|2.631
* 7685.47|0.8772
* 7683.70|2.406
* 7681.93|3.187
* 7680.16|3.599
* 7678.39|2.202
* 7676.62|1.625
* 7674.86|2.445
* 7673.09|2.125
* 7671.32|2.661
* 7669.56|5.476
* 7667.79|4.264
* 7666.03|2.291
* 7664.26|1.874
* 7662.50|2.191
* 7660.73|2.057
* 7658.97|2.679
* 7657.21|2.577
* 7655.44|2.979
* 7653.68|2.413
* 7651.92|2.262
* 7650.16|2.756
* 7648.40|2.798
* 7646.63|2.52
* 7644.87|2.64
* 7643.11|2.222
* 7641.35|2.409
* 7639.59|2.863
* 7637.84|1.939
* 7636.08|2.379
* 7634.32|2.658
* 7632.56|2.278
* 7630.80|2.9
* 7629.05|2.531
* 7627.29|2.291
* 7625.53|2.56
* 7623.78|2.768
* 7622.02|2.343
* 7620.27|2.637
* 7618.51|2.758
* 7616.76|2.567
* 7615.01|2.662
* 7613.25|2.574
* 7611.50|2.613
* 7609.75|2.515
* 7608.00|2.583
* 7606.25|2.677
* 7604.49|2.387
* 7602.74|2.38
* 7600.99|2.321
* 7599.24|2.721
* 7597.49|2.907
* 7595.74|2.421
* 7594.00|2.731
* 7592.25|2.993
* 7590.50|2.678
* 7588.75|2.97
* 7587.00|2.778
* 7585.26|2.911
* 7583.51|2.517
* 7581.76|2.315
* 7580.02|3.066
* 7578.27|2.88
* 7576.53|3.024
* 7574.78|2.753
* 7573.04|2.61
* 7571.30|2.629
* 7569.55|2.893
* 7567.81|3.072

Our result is 0.06 mag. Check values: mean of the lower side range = 2.74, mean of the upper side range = 2.65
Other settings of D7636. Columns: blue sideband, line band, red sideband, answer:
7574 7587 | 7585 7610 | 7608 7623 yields 0.010 mag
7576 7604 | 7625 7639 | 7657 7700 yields 0.093 mag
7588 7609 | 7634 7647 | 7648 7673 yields 0.124 mag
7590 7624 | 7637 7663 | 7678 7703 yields 0.044 mag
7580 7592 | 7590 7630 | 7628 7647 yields 0.011 mag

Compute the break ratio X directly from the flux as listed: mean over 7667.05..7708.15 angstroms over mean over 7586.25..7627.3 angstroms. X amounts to 1.05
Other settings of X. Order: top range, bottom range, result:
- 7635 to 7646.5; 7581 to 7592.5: 0.89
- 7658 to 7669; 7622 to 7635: 1.04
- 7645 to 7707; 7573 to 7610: 0.98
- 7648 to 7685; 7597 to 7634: 1.05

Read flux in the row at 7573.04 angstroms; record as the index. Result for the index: 2.61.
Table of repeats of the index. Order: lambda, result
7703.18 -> 3.238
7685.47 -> 0.8772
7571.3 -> 2.629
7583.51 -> 2.517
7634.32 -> 2.658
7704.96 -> 2.965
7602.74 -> 2.38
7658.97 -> 2.679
